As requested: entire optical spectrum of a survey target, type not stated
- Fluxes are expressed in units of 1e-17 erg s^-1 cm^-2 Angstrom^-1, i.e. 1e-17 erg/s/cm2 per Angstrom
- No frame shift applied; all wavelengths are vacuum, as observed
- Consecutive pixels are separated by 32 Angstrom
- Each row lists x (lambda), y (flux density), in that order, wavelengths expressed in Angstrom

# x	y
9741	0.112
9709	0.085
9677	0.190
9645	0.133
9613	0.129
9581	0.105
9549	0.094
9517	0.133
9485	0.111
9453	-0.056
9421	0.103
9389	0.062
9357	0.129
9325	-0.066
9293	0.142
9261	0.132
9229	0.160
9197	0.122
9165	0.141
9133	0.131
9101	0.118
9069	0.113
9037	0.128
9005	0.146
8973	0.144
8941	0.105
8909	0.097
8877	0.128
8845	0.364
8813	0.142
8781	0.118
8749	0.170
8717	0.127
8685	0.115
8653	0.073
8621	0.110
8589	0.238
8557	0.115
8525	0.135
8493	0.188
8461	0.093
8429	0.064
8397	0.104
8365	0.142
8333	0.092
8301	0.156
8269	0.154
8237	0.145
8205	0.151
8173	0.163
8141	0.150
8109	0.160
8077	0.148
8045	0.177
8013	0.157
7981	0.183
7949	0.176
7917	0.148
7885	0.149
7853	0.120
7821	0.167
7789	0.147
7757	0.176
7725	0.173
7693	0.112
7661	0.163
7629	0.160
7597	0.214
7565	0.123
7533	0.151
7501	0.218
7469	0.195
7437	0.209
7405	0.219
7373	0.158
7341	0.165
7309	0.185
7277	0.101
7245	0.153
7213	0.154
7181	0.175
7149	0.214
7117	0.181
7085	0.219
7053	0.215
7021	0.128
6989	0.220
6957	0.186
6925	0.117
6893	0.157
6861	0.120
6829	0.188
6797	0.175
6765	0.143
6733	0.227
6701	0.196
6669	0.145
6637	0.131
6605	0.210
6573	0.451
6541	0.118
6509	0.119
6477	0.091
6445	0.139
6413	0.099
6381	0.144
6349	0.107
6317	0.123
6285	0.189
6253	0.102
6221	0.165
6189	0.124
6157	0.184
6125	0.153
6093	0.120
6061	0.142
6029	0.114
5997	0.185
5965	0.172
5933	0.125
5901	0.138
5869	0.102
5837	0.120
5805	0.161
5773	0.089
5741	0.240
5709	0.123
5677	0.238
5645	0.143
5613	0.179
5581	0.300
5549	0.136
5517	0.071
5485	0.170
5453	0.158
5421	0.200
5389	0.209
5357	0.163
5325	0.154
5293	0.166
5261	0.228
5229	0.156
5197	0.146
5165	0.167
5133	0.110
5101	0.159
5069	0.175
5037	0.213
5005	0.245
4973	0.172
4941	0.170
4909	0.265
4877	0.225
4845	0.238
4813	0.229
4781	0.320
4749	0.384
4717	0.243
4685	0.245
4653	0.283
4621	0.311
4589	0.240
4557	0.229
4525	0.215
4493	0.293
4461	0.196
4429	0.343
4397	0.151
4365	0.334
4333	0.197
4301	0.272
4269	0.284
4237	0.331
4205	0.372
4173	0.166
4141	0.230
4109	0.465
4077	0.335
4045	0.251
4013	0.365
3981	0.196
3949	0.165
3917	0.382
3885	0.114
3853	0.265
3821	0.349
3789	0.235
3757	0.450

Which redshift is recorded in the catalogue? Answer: 0.77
